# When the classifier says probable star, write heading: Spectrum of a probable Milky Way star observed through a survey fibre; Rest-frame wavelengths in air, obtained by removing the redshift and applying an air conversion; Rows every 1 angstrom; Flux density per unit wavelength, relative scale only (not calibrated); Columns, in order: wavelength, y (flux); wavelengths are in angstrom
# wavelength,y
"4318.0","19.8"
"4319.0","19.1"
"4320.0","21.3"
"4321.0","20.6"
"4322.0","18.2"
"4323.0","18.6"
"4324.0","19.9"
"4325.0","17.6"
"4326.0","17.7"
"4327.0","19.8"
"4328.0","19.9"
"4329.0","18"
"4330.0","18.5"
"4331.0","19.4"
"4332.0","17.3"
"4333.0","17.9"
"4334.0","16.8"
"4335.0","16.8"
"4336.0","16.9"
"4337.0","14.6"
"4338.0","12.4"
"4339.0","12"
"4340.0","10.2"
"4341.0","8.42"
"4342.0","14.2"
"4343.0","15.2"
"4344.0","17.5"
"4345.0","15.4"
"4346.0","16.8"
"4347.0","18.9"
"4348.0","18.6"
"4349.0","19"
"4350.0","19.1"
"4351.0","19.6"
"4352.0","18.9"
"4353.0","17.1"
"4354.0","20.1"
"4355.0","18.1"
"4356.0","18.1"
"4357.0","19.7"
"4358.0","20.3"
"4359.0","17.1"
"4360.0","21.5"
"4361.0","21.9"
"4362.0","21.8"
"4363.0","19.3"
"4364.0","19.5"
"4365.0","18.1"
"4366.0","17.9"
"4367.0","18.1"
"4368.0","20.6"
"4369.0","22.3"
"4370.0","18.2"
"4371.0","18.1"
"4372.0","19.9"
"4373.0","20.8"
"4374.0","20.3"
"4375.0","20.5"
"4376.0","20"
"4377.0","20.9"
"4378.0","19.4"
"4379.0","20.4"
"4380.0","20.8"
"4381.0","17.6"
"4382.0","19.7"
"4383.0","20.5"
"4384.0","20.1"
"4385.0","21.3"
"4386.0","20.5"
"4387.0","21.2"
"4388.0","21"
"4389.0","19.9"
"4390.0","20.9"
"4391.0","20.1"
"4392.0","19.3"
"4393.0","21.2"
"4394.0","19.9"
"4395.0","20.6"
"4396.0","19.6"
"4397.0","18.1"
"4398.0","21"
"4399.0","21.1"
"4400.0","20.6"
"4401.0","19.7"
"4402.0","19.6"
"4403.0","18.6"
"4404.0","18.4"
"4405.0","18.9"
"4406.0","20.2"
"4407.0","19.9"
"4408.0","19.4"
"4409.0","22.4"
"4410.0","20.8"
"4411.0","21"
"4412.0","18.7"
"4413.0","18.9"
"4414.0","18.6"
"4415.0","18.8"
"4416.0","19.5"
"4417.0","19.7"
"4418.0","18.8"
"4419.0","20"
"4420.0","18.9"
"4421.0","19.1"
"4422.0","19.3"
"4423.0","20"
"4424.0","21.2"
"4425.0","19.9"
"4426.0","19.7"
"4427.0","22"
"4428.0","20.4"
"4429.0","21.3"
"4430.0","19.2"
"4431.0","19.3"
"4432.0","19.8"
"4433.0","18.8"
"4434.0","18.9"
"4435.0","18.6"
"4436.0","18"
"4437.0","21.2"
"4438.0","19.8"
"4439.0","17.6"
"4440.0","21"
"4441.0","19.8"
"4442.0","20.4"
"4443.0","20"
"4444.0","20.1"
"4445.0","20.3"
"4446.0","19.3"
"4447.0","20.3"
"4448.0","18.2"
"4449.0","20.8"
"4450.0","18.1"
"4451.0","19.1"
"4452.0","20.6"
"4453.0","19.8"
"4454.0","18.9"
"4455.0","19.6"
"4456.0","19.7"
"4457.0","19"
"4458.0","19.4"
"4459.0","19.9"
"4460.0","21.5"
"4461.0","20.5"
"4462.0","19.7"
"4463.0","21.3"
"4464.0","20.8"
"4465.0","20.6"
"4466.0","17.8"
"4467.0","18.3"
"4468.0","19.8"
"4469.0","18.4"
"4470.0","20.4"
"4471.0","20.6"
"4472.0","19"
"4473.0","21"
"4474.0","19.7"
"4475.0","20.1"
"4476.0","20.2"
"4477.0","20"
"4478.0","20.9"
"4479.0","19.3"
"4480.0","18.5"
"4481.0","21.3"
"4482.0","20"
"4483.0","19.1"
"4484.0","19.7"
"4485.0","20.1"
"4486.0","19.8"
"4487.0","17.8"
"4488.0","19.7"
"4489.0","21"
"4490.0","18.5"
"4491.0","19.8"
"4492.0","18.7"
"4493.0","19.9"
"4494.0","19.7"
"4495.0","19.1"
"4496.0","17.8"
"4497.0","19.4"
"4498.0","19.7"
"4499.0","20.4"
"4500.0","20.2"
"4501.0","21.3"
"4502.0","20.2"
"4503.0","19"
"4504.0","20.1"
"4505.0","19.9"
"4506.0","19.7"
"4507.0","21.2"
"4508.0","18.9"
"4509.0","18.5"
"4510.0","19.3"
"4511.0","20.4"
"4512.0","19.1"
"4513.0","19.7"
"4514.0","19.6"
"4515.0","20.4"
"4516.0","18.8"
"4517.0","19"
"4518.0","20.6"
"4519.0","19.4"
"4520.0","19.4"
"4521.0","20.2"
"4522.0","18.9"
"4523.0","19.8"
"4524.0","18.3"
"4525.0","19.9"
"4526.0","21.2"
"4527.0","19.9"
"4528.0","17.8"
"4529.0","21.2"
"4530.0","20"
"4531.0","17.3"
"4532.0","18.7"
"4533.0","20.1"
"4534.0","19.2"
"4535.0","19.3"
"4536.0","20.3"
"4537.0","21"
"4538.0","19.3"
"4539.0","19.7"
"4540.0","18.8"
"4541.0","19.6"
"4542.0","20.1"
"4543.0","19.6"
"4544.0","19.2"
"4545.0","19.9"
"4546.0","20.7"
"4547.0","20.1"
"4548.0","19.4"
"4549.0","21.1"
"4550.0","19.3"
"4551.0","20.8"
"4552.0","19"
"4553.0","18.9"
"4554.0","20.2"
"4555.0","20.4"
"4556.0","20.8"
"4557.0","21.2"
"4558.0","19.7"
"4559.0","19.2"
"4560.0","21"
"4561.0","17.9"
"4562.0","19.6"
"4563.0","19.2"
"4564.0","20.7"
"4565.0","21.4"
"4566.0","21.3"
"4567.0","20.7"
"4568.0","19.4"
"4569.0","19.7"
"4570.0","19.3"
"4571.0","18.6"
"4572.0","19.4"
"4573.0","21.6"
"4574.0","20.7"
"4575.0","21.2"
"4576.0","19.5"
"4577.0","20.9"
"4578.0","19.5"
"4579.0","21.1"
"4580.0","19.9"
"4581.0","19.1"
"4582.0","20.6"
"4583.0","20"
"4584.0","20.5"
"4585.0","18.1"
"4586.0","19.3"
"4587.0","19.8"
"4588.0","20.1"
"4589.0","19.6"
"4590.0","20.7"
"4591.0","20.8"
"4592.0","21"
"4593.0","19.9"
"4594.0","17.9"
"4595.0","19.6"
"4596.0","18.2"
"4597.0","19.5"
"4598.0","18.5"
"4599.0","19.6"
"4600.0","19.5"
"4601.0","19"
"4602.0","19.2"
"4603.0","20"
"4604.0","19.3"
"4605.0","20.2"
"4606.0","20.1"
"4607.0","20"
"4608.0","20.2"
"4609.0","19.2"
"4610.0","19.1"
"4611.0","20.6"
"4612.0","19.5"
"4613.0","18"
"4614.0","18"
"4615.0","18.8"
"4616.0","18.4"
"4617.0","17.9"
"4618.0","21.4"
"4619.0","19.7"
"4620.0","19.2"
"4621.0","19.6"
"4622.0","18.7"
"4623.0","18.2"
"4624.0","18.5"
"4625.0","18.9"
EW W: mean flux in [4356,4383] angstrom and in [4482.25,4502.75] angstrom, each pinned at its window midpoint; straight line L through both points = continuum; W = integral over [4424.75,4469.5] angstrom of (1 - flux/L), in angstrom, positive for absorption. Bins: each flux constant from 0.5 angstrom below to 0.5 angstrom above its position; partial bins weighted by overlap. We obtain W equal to -0.14 angstrom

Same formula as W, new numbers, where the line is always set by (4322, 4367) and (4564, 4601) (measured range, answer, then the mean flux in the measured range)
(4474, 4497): -0.7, 19.6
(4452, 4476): -1.4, 19.8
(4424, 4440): -1.1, 19.7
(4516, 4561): -0.6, 19.7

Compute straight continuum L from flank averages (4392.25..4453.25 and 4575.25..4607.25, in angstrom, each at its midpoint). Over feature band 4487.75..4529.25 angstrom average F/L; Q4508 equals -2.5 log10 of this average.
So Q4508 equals 0.00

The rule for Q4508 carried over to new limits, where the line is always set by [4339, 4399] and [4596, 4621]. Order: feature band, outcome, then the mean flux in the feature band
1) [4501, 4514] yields -0.03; 19.7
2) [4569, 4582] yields -0.04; 20.1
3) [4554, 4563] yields -0.04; 19.9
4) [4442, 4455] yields -0.03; 19.7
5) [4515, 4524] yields -0.01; 19.5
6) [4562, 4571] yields -0.04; 20.1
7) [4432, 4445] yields -0.02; 19.6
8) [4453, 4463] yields -0.04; 19.9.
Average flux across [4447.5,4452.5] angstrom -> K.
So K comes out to 19.4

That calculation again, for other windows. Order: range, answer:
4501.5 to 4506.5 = 19.8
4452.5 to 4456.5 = 19.5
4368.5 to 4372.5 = 19.6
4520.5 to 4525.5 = 19.4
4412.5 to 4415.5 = 18.8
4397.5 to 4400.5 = 20.9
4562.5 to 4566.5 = 20.6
